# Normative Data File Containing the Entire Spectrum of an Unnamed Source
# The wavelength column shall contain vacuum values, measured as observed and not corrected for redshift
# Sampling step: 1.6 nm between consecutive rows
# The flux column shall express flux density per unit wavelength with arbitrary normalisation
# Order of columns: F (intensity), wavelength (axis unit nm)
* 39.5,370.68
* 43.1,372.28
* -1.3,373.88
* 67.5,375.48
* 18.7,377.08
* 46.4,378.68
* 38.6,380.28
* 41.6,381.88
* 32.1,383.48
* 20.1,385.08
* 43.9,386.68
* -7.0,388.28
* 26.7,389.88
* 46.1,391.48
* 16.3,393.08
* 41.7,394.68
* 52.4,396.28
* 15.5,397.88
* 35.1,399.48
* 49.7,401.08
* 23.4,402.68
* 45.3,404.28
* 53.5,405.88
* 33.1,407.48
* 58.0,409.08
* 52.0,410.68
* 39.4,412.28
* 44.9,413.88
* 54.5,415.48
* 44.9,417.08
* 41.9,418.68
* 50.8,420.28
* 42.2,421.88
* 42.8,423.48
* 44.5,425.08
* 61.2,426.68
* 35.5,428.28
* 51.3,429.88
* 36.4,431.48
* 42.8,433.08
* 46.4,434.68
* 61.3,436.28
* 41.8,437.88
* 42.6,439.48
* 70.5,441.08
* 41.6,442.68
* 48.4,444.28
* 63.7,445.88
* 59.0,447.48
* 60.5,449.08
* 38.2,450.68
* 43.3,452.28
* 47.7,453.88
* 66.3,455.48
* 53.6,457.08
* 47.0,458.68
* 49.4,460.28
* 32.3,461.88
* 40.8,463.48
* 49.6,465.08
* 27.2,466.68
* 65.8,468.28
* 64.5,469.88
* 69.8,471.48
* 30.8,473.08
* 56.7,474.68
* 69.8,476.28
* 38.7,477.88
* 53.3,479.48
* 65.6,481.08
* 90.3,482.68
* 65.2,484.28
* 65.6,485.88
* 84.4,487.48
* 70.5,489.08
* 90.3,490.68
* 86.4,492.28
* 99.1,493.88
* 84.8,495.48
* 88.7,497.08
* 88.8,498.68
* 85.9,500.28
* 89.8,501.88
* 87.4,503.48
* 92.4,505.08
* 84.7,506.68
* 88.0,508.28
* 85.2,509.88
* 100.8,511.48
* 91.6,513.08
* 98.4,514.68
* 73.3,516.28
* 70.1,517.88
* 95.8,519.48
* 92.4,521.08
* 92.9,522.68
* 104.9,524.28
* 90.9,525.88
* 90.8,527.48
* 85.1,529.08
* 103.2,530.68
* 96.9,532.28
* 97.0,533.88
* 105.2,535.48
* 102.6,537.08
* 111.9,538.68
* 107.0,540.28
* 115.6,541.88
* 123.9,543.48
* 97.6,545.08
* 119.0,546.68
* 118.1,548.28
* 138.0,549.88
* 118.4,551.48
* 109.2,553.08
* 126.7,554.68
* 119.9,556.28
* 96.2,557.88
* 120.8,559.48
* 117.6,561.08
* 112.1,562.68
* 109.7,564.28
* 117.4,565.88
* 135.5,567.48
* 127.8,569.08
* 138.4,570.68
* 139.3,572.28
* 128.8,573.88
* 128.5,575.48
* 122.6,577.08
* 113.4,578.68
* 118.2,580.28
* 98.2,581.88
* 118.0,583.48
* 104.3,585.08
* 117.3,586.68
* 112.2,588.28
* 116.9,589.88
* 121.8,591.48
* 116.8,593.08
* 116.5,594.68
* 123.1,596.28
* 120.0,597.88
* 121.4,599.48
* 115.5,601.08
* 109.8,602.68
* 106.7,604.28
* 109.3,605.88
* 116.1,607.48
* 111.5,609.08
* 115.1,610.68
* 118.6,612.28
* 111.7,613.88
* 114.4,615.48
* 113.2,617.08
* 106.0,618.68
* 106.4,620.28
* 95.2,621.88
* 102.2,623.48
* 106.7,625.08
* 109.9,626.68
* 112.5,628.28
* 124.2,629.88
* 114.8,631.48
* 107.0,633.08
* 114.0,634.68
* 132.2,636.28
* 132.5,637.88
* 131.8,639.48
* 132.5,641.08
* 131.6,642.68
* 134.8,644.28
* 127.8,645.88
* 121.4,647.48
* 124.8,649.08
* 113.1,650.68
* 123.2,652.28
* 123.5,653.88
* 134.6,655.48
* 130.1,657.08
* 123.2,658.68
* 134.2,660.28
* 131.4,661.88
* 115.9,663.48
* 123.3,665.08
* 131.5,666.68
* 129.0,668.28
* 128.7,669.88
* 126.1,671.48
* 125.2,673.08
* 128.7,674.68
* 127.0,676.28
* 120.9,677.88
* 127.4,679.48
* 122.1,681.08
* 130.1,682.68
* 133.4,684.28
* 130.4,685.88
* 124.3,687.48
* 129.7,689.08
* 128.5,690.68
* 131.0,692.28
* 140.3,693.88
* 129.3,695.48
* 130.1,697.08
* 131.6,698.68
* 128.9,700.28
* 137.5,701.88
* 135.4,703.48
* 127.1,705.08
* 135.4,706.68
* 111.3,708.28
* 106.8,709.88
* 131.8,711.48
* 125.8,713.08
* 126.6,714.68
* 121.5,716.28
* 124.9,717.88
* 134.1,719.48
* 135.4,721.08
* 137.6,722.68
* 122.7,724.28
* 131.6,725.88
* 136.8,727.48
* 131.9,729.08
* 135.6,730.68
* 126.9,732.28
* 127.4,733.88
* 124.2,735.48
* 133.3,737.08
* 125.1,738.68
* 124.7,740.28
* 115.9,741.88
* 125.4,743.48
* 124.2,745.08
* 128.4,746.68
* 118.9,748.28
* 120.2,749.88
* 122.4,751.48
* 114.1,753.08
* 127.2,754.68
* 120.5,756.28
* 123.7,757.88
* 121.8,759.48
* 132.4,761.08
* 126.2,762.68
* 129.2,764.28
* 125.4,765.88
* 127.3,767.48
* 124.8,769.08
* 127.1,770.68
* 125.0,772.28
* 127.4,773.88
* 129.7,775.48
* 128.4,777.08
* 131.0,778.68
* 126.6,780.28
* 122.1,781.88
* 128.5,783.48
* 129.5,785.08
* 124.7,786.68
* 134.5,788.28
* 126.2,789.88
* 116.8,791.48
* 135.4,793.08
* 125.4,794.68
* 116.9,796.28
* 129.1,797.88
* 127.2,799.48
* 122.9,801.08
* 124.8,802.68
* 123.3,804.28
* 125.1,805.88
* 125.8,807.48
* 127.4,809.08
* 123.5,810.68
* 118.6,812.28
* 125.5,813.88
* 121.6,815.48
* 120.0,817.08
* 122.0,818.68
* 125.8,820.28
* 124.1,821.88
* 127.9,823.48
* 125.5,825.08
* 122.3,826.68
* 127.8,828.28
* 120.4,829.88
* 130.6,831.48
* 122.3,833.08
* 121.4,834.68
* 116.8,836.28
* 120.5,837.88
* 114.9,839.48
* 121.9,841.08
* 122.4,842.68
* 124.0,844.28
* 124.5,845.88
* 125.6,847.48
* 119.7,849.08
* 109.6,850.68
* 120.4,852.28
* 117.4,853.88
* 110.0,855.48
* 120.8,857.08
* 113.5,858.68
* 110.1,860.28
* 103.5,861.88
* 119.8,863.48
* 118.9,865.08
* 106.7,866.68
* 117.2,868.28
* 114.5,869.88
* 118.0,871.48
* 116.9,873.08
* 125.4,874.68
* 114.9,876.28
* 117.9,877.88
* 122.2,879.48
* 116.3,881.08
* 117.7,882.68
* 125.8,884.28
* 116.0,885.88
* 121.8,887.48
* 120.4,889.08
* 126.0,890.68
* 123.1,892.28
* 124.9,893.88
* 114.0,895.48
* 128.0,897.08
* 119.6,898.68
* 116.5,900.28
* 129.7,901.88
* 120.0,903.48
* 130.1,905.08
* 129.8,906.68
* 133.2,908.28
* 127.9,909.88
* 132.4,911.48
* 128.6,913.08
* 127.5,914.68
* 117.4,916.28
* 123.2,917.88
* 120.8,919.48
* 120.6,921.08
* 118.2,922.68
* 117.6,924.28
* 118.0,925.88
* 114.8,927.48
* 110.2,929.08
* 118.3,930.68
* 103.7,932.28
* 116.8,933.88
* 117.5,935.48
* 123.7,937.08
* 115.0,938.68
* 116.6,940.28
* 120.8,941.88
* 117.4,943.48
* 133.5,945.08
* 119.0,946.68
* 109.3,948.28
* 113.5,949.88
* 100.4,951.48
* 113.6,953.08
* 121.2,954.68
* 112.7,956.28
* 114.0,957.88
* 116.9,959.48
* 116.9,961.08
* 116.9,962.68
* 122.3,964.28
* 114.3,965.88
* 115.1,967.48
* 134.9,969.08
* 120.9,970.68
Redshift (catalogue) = 0.20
